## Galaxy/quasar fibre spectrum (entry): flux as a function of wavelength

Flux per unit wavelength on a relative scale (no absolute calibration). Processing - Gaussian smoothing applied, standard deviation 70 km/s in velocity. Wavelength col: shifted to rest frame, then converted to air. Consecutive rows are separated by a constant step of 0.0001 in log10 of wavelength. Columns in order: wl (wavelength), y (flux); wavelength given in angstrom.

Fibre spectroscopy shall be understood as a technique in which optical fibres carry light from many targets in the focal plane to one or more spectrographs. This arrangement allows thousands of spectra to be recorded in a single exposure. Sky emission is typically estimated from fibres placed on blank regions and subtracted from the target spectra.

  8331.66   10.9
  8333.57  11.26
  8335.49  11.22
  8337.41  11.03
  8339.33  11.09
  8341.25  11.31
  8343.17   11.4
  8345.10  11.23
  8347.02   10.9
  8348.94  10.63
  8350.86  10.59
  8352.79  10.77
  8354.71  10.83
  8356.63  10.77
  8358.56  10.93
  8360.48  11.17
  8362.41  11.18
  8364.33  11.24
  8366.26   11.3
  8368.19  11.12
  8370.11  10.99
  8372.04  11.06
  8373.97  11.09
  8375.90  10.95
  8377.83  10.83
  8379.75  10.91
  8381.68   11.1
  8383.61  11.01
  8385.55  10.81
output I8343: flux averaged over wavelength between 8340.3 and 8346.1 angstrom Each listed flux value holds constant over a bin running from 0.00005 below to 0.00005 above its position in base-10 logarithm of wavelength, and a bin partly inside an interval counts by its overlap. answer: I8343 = 11.3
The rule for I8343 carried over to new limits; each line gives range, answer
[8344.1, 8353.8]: 10.8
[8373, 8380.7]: 11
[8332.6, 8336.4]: 11.3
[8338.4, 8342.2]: 11.2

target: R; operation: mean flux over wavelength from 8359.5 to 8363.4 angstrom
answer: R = 11.2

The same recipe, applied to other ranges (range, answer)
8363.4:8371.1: 11.2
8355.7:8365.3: 11.1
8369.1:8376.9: 11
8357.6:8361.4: 11.1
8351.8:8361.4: 10.9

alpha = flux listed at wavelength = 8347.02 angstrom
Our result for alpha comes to 10.9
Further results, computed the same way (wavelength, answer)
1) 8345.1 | 11.23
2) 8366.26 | 11.3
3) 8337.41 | 11.03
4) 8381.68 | 11.1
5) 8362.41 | 11.18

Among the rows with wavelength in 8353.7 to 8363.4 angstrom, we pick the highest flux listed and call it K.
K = 11.18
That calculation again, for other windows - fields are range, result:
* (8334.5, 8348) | 11.4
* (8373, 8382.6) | 11.1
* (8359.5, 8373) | 11.3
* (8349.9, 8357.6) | 10.83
